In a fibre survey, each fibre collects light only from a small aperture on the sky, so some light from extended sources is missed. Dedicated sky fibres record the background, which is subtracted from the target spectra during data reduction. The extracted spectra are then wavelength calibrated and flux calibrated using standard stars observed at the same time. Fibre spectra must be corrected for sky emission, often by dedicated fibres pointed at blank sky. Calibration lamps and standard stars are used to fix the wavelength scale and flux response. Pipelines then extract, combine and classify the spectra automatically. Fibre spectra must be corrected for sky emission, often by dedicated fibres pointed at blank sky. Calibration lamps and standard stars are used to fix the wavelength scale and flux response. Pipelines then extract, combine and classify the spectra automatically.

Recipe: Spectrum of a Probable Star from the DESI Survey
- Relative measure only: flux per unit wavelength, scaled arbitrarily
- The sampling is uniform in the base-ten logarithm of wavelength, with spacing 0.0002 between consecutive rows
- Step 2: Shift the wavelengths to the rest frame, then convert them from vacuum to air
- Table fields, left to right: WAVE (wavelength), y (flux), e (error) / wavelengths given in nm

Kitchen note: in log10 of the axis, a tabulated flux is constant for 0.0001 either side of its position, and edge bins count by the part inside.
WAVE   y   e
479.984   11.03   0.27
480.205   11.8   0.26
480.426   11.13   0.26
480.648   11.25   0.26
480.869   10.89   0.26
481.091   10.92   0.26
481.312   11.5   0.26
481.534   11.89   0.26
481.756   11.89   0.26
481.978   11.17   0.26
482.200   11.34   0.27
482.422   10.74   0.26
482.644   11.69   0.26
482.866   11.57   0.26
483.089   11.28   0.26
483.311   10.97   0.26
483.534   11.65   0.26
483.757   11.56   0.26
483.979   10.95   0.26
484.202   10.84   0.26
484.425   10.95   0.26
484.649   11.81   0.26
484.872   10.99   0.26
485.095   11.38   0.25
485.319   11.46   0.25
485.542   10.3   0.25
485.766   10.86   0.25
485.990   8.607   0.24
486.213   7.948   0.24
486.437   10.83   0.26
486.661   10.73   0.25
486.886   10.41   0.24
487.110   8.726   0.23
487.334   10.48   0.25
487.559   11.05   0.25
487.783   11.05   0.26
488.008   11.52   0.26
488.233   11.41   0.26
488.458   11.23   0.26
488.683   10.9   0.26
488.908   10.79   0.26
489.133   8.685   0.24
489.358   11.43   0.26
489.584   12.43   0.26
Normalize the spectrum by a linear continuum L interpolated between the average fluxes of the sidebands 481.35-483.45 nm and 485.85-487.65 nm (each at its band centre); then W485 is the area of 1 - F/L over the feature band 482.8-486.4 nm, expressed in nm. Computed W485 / -0.06 nm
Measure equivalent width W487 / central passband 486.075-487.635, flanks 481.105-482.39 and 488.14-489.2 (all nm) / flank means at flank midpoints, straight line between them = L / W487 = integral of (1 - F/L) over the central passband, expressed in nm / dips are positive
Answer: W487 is 0.13 nm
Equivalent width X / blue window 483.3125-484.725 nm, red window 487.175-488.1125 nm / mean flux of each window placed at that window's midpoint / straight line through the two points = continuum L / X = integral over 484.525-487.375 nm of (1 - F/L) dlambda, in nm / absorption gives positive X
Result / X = 0.19 nm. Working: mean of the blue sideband 11.2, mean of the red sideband 10.9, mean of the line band 10.3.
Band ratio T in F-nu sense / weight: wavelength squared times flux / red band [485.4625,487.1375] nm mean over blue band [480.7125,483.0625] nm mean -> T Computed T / 0.9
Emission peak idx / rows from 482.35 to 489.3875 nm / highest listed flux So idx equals 11.81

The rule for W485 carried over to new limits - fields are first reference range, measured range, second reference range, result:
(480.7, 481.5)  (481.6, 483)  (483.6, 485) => -0.03 nm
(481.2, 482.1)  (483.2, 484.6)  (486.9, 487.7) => -0.02 nm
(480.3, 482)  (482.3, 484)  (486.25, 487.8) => -0.05 nm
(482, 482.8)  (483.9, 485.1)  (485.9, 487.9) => -0.05 nm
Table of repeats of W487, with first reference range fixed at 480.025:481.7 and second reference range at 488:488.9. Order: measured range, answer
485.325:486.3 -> 0.13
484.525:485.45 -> -0.01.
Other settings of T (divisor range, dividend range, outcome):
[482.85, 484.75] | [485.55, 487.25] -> 0.88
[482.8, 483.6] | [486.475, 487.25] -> 0.90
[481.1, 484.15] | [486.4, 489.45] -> 0.96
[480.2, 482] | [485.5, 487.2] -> 0.88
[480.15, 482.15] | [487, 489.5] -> 0.97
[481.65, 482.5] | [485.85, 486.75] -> 0.86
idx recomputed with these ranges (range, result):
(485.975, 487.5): 10.83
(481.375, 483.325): 11.89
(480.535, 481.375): 11.5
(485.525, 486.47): 10.86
